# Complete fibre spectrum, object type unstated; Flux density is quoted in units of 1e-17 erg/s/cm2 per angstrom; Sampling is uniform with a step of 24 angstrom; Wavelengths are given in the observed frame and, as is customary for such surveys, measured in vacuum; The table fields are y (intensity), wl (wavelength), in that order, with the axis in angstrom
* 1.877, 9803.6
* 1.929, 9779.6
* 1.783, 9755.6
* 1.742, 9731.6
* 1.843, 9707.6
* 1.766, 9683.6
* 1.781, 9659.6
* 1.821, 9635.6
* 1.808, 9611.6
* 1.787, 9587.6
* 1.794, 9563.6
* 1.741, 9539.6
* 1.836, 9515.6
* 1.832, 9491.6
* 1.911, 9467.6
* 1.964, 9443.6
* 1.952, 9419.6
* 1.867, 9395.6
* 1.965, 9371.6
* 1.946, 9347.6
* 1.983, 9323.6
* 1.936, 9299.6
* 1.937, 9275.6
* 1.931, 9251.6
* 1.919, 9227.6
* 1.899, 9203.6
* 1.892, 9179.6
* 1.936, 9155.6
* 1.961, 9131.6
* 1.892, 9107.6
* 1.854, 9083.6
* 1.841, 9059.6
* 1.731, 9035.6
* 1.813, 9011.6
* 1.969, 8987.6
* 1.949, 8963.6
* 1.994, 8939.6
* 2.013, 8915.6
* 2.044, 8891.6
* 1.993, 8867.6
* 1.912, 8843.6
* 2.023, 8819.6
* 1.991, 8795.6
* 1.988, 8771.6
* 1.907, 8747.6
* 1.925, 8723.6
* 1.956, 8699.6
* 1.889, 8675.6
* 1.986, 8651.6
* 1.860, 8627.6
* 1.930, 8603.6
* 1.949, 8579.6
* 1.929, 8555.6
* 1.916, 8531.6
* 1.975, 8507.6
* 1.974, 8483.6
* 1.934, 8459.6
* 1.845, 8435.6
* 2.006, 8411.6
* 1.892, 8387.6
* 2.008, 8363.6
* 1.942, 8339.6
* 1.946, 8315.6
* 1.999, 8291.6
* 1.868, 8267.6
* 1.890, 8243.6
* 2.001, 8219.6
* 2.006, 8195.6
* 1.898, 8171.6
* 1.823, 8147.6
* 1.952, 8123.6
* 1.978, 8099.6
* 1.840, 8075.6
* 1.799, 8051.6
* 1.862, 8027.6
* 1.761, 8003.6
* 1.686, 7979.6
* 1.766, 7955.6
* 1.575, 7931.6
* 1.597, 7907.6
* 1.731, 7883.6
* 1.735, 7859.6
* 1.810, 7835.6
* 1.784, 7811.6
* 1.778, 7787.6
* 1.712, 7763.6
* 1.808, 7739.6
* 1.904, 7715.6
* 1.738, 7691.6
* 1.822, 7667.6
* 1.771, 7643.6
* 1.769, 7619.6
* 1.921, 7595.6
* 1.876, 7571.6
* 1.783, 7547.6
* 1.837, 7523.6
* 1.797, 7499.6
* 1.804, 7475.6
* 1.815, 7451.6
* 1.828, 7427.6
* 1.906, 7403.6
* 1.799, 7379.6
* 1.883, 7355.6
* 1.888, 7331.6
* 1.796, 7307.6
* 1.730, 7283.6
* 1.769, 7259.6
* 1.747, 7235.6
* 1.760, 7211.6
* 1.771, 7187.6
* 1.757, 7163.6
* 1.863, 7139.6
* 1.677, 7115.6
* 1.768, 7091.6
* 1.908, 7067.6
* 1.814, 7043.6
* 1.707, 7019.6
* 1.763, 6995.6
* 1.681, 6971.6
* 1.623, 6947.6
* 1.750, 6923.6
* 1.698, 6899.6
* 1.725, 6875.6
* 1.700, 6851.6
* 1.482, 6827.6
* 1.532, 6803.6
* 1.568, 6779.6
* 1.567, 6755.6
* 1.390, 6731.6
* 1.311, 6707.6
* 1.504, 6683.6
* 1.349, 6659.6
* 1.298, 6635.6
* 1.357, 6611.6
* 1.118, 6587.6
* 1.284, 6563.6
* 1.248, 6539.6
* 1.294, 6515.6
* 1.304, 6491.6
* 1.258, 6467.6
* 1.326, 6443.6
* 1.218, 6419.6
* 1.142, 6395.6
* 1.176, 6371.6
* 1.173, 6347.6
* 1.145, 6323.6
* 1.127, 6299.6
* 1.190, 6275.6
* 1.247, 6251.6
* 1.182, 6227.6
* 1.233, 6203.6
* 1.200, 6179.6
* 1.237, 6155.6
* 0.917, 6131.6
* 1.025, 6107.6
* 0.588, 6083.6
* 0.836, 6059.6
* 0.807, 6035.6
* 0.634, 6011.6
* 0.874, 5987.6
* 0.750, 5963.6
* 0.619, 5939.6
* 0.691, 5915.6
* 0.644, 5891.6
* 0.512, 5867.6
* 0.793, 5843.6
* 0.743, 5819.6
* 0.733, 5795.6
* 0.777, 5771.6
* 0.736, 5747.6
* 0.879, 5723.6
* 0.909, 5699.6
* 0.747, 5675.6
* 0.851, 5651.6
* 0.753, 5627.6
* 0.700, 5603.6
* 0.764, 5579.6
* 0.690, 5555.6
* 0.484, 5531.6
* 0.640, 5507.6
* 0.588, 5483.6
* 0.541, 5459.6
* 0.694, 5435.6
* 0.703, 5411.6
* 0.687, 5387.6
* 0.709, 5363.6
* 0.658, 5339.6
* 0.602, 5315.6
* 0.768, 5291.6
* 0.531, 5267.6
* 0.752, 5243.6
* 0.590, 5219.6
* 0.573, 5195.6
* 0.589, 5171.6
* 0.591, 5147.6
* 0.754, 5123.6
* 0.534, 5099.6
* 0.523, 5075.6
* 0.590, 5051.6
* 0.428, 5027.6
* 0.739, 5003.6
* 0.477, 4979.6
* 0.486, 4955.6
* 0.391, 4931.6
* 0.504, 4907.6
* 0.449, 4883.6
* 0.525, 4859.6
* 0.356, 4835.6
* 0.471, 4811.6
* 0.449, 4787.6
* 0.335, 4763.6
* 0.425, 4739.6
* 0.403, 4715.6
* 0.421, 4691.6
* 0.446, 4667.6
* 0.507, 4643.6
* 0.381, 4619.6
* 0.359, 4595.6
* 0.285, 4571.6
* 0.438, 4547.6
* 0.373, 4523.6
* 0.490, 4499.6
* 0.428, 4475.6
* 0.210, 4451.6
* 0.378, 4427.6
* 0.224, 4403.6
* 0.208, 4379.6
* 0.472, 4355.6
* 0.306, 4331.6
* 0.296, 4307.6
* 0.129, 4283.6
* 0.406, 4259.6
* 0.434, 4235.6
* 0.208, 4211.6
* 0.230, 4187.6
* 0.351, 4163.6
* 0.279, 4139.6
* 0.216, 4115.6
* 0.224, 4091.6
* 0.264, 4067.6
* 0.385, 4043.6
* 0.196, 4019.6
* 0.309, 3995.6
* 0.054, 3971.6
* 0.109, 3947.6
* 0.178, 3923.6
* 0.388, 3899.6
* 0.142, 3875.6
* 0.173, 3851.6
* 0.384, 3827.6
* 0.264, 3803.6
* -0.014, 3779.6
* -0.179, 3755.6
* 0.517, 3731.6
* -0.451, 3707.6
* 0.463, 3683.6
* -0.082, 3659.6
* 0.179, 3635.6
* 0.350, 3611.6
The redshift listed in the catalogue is 0.53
